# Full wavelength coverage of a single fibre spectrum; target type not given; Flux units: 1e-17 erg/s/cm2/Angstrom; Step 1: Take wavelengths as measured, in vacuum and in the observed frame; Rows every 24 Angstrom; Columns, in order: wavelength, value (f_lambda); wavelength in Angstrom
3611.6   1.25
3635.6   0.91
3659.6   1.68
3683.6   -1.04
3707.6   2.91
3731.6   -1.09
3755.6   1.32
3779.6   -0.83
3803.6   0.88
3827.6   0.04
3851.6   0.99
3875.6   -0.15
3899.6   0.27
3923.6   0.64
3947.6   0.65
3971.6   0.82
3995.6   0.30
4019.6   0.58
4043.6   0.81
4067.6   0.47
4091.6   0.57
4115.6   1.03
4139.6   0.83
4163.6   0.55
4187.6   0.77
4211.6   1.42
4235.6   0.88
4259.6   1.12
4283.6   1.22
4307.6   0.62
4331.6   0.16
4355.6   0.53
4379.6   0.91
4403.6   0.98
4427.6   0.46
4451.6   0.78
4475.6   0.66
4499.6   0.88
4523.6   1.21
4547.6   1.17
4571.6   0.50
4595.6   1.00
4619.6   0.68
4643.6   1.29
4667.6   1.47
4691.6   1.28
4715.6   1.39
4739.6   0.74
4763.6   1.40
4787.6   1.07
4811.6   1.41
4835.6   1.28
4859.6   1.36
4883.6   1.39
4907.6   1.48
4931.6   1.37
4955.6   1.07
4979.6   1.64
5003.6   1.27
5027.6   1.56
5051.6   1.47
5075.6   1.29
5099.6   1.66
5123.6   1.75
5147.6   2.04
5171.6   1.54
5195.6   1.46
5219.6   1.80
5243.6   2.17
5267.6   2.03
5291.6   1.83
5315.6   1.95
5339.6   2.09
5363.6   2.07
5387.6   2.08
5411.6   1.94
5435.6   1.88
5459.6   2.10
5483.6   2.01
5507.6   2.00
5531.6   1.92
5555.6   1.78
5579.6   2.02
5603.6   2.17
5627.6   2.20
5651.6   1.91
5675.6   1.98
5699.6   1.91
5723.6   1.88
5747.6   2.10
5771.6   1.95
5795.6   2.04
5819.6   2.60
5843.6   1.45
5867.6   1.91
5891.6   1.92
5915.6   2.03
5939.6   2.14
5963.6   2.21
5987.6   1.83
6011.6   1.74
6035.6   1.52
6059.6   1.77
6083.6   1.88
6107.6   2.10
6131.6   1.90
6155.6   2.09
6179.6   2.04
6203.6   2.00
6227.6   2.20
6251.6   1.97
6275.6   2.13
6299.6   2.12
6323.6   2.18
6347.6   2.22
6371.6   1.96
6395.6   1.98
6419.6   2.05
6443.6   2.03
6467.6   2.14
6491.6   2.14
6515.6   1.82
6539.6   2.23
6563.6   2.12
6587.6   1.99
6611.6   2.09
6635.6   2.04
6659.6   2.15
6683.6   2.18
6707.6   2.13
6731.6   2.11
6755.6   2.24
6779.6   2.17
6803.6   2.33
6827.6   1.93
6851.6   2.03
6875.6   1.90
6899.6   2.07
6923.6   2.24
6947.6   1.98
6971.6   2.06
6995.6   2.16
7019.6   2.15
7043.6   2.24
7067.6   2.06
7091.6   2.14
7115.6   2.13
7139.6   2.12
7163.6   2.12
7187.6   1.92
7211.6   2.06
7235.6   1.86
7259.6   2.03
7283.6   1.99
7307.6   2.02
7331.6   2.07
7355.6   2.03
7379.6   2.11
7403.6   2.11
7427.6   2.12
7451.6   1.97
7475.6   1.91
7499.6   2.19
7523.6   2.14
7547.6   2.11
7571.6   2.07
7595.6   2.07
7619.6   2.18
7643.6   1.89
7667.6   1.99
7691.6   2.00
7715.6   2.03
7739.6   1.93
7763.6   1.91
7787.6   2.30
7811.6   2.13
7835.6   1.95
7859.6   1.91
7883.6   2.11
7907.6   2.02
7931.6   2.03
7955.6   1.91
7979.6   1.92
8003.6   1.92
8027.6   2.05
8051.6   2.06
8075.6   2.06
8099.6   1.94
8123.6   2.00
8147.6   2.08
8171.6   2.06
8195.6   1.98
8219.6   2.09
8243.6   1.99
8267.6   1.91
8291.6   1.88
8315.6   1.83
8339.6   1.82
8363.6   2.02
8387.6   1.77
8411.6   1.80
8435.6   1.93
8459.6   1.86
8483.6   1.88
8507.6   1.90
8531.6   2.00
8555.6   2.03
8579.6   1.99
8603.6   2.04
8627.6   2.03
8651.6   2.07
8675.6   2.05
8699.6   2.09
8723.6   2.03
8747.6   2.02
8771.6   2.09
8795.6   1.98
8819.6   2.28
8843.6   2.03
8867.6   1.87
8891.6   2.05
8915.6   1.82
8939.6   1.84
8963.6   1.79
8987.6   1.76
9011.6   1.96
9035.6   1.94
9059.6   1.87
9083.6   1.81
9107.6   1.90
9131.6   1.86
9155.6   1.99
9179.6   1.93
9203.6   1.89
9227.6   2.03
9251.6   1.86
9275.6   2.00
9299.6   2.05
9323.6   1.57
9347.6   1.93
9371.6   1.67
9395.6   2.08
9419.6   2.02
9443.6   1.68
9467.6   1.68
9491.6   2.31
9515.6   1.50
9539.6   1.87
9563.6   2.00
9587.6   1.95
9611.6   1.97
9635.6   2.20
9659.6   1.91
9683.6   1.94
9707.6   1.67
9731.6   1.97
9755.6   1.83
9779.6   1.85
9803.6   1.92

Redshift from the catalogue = 0.16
